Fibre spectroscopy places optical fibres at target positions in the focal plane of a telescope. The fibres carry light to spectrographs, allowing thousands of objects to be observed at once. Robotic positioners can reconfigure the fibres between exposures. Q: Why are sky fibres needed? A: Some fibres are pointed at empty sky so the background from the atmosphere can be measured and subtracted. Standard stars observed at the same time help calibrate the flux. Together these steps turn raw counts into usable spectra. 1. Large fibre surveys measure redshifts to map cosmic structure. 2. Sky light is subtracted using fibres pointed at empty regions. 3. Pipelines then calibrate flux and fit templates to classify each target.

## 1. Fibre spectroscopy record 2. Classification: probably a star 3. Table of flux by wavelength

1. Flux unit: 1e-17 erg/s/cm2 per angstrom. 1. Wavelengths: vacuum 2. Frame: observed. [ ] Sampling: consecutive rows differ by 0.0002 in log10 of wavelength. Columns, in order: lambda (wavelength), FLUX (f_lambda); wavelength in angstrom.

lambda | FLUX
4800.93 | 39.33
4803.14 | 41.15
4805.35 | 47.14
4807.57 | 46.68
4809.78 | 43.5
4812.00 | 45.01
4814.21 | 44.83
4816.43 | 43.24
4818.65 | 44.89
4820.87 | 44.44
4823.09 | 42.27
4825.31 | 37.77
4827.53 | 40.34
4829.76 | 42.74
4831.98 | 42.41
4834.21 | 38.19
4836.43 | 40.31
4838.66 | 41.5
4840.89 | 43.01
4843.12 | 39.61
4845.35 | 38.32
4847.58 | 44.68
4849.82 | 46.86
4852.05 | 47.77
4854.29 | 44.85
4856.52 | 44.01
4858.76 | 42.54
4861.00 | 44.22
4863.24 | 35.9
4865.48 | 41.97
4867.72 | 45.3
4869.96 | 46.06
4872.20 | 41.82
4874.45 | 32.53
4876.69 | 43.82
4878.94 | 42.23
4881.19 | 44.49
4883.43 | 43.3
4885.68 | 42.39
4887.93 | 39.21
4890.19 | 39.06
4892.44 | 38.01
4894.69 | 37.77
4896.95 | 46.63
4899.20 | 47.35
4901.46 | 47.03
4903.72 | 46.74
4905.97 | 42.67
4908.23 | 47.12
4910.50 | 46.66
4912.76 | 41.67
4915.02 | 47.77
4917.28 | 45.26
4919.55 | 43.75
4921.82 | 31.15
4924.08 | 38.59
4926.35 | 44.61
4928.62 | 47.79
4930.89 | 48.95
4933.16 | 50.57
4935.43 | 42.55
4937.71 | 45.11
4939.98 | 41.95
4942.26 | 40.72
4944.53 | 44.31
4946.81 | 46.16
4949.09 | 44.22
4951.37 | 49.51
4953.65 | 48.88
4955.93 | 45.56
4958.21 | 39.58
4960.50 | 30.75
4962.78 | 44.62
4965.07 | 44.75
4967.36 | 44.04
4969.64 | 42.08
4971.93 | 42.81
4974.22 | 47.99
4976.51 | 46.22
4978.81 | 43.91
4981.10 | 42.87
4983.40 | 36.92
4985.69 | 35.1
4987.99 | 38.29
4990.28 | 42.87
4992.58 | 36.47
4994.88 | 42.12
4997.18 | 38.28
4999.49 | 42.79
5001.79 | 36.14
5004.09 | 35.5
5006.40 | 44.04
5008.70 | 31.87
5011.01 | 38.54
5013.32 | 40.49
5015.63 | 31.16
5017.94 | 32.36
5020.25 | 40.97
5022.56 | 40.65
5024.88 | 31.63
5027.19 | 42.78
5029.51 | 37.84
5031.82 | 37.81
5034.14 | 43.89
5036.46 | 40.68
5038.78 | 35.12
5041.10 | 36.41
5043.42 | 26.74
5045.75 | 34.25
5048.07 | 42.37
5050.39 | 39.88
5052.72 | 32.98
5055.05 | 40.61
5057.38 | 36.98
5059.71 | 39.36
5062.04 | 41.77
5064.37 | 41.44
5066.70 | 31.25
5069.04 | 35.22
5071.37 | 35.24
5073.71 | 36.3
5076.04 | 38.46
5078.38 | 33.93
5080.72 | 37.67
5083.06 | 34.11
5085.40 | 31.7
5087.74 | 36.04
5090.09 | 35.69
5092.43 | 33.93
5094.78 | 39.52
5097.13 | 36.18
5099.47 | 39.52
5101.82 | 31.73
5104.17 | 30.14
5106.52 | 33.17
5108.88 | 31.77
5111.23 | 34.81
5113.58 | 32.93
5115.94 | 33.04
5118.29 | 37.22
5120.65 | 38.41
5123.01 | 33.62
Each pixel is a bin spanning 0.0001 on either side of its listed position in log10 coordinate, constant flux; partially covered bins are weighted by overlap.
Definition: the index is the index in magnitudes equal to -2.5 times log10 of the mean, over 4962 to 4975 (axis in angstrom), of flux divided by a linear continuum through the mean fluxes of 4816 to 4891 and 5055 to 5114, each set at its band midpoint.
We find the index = -0.140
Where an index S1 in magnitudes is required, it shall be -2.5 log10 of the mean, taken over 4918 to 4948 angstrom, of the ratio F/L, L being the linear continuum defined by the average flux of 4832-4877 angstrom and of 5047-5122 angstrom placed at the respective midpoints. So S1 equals -0.09 mag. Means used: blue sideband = 42.1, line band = 43.6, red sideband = 36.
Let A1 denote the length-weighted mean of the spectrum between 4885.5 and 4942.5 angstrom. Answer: 43.6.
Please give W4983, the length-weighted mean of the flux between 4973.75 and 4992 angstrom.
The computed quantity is 41.4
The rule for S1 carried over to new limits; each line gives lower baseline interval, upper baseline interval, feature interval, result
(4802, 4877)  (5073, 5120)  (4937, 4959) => -0.14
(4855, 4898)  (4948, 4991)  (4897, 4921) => -0.09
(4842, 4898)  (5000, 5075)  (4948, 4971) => -0.10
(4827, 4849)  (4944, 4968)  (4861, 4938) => -0.01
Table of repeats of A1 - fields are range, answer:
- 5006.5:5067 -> 37.5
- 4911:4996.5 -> 43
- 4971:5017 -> 39.7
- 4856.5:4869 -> 42.2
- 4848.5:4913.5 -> 43.1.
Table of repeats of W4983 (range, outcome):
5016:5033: 37.4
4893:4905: 44.8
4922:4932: 43.7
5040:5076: 36.8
